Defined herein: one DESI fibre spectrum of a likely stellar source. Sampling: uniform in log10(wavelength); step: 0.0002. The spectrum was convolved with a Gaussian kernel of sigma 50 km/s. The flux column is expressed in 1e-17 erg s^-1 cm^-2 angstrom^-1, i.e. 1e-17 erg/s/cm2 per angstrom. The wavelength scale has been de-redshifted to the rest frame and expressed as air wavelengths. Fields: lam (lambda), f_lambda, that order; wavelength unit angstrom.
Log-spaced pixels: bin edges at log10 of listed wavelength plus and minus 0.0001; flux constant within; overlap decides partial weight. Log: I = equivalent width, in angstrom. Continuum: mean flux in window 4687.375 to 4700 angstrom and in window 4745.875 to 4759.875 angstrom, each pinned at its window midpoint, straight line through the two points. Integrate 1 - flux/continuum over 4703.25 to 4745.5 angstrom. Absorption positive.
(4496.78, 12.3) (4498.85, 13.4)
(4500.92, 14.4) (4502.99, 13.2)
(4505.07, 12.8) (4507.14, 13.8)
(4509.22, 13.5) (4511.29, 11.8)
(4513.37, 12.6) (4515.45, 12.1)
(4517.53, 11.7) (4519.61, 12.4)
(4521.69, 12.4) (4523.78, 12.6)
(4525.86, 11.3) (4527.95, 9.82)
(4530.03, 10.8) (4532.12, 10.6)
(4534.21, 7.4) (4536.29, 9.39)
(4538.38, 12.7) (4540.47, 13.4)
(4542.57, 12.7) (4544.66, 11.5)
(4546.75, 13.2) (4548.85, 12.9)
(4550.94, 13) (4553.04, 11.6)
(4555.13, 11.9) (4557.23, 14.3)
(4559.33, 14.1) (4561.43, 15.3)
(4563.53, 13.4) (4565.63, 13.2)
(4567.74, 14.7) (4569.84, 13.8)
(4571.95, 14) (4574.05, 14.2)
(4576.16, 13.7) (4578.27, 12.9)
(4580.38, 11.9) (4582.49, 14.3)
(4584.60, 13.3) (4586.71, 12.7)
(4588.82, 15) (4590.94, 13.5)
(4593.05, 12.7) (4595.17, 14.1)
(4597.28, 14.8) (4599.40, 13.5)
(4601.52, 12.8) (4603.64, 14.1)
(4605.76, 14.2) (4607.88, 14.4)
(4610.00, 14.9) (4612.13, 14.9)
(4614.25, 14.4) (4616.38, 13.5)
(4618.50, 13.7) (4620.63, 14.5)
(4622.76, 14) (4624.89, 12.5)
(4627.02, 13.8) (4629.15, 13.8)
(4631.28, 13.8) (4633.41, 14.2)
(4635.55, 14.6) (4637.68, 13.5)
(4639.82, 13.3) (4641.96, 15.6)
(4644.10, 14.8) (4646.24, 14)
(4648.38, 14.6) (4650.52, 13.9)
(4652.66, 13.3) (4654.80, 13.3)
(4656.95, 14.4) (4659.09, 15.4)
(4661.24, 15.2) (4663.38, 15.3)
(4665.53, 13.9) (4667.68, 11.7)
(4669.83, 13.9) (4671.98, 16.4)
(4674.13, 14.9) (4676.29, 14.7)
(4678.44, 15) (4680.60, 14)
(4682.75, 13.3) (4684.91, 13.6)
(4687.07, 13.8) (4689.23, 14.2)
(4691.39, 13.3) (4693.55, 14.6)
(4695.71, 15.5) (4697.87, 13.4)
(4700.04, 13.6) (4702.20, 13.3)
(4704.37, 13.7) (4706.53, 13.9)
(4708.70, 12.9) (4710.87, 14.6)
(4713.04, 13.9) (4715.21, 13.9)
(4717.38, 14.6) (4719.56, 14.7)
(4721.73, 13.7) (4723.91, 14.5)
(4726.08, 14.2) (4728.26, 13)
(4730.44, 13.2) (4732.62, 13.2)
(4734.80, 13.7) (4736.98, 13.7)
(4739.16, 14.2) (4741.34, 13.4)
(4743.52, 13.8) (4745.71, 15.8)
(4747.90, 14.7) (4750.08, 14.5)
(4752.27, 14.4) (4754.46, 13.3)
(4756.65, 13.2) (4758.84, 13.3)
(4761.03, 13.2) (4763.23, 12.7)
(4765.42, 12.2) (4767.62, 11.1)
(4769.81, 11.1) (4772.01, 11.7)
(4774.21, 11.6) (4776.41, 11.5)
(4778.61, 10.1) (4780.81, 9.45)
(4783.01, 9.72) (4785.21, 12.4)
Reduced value 0.6 angstrom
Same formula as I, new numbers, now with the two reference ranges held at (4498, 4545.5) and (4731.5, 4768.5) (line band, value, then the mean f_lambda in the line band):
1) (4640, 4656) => -1.6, 14.2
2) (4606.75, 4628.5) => -2.4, 14.1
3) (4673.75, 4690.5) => -1.3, 14.1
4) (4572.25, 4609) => -3.5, 13.7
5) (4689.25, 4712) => -1.1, 13.9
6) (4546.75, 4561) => -1.0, 13.1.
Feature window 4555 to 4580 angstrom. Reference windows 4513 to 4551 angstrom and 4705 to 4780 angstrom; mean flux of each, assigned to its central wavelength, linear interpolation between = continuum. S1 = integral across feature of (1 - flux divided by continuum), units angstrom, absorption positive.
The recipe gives -3.9 angstrom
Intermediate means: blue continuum 11.7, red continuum 13.3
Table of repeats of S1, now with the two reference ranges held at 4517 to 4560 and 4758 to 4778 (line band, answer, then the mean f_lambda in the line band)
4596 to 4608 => -2.0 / 13.9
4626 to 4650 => -4.5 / 14.2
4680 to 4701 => -3.5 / 13.9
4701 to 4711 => -1.4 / 13.6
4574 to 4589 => -1.9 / 13.4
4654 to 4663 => -2.1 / 14.7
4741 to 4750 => -1.9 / 14.5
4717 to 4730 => -2.3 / 14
